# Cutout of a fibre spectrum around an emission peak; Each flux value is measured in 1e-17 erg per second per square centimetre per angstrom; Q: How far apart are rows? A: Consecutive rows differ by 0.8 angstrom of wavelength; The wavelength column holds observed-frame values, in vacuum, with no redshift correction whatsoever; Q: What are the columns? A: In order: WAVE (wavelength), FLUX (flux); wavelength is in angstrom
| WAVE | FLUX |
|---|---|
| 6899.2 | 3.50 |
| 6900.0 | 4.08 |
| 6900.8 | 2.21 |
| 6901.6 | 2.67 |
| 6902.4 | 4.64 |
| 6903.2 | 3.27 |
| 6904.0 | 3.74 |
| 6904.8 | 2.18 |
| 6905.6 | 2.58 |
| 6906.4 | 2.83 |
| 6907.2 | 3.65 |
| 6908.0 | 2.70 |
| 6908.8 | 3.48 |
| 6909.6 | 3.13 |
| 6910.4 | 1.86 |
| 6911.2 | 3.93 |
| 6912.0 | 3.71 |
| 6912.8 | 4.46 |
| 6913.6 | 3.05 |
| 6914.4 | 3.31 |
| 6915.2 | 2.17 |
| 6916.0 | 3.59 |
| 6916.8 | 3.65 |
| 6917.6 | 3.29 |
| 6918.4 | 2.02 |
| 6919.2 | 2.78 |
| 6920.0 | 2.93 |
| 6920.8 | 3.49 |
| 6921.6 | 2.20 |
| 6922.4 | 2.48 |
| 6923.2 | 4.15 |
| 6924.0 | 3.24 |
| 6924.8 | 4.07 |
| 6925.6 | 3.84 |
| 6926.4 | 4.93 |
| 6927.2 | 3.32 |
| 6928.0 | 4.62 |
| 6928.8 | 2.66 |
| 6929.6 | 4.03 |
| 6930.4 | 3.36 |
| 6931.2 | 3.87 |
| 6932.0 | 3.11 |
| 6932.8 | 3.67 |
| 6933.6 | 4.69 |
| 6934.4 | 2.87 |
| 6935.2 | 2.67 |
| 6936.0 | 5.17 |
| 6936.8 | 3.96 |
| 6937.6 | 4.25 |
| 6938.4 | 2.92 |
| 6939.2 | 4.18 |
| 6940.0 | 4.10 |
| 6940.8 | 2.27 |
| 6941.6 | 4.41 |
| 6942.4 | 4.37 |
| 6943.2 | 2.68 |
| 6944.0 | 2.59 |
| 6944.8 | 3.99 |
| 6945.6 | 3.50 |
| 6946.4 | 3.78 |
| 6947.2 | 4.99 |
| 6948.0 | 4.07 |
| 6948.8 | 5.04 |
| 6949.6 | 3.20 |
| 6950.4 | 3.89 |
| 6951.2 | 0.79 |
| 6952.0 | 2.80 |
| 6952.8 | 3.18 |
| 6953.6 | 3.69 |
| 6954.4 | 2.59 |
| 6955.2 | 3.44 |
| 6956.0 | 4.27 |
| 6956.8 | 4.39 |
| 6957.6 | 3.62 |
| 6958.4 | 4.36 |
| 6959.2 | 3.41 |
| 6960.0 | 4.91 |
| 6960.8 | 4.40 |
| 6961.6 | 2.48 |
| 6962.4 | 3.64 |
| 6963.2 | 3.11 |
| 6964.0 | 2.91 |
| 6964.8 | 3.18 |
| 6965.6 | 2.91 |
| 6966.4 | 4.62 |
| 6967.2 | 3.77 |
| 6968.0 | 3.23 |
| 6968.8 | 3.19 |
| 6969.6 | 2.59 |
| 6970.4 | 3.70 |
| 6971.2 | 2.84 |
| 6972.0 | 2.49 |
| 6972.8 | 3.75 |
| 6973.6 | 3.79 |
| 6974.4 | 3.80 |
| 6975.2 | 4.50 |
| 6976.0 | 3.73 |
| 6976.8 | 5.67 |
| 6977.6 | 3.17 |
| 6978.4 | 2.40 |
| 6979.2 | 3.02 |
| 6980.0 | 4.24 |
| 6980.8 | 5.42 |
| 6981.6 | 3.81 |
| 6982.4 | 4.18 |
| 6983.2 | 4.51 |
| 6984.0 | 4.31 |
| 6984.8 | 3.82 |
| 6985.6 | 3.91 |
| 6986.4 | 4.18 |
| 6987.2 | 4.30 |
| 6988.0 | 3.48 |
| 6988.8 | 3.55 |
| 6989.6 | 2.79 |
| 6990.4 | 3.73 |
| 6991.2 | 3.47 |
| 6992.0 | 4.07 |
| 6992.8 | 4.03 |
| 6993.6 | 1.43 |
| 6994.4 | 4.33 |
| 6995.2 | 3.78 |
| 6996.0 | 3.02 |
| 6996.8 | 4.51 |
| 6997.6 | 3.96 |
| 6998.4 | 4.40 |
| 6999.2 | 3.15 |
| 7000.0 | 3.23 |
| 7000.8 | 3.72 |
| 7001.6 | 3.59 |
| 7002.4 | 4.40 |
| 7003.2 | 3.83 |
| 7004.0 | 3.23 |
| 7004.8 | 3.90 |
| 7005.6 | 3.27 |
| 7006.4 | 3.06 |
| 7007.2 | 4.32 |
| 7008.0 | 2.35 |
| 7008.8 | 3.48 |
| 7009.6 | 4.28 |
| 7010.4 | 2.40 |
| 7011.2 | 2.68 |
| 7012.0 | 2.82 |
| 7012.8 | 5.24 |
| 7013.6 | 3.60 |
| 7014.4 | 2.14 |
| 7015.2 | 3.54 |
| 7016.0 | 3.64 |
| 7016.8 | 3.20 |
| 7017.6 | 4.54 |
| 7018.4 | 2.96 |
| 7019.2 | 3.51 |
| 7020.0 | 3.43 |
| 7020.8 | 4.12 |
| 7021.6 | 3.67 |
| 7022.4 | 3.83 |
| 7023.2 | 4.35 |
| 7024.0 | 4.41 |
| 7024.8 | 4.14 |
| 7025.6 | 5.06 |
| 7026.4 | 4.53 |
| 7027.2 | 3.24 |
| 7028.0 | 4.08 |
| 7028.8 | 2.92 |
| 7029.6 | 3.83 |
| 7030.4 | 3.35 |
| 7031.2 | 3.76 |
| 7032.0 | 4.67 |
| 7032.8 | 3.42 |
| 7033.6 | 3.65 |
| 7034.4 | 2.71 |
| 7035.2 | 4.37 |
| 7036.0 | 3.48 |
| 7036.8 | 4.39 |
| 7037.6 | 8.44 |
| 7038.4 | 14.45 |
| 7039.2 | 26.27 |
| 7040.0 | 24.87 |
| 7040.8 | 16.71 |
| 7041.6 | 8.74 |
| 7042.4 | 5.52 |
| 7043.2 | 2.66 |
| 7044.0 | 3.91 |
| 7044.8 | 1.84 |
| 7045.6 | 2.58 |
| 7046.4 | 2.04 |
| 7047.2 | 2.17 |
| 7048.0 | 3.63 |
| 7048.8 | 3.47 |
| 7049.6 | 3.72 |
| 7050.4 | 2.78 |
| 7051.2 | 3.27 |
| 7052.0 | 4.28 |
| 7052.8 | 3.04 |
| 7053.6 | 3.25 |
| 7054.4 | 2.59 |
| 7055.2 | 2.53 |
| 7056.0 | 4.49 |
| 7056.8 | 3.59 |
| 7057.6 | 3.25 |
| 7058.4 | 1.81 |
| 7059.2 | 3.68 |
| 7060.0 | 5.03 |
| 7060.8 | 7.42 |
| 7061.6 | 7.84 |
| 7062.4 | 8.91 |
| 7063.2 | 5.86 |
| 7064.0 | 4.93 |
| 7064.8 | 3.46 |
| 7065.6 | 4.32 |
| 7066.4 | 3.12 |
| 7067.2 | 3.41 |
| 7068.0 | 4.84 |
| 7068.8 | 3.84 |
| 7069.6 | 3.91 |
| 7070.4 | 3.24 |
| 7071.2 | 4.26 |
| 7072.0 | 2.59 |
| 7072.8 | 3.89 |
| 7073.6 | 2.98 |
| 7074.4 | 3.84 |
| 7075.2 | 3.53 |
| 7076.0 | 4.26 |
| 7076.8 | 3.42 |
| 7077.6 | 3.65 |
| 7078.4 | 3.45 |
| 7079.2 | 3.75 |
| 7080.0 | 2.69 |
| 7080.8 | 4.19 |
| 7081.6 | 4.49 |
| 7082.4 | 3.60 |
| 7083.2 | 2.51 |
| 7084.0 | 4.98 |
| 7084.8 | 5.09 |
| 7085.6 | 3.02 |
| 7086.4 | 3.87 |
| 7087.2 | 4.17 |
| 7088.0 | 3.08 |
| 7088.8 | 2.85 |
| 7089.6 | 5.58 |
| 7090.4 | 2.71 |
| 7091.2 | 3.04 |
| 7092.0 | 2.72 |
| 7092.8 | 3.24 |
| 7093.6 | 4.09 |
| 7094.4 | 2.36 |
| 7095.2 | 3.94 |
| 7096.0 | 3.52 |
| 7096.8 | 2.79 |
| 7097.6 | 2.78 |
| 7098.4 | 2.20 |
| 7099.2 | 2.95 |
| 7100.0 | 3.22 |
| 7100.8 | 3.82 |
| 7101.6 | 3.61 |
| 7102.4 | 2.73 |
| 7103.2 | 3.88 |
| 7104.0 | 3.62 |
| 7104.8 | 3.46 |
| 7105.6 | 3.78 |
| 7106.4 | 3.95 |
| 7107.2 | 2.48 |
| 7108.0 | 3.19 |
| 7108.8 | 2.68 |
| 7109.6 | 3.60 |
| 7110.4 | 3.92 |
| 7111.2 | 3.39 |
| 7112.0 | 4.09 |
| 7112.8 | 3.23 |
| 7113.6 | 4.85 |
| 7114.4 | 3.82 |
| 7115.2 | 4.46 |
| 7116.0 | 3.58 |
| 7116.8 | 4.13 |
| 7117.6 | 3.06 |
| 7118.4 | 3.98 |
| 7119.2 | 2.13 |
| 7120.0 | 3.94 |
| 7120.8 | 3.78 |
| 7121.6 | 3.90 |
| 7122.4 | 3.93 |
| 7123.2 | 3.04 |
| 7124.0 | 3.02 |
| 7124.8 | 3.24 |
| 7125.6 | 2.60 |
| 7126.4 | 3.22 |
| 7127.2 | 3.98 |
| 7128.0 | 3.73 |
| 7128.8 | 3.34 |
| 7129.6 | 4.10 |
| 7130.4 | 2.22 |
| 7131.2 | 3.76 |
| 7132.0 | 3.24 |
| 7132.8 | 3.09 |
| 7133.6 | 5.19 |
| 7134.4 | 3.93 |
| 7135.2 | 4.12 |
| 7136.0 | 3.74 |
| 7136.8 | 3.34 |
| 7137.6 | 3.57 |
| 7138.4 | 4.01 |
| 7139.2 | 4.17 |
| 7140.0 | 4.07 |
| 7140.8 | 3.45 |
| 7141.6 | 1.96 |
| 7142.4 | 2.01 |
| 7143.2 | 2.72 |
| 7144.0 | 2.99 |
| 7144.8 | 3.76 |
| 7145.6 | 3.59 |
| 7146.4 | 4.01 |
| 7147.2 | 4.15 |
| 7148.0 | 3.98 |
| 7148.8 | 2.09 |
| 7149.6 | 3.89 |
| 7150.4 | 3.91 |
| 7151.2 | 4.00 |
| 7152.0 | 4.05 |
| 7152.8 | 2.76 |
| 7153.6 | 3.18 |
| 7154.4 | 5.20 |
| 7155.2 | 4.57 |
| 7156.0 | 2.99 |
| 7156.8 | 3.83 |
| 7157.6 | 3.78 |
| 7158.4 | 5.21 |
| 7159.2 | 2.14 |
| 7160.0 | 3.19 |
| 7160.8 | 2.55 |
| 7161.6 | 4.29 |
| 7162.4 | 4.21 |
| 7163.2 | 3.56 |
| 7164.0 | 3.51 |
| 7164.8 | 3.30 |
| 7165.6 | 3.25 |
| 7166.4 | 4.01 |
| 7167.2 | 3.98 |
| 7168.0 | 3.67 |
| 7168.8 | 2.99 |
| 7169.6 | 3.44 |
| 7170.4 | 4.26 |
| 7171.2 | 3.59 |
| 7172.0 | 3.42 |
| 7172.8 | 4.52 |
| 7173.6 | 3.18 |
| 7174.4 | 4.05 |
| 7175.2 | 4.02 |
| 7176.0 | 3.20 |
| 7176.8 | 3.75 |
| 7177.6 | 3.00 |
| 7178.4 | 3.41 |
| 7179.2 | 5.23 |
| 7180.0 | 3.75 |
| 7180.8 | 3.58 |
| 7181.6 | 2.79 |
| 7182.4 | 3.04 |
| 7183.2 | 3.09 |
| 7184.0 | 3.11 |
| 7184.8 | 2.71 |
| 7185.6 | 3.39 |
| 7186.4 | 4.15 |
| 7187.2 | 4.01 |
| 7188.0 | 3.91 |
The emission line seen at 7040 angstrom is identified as H-alpha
